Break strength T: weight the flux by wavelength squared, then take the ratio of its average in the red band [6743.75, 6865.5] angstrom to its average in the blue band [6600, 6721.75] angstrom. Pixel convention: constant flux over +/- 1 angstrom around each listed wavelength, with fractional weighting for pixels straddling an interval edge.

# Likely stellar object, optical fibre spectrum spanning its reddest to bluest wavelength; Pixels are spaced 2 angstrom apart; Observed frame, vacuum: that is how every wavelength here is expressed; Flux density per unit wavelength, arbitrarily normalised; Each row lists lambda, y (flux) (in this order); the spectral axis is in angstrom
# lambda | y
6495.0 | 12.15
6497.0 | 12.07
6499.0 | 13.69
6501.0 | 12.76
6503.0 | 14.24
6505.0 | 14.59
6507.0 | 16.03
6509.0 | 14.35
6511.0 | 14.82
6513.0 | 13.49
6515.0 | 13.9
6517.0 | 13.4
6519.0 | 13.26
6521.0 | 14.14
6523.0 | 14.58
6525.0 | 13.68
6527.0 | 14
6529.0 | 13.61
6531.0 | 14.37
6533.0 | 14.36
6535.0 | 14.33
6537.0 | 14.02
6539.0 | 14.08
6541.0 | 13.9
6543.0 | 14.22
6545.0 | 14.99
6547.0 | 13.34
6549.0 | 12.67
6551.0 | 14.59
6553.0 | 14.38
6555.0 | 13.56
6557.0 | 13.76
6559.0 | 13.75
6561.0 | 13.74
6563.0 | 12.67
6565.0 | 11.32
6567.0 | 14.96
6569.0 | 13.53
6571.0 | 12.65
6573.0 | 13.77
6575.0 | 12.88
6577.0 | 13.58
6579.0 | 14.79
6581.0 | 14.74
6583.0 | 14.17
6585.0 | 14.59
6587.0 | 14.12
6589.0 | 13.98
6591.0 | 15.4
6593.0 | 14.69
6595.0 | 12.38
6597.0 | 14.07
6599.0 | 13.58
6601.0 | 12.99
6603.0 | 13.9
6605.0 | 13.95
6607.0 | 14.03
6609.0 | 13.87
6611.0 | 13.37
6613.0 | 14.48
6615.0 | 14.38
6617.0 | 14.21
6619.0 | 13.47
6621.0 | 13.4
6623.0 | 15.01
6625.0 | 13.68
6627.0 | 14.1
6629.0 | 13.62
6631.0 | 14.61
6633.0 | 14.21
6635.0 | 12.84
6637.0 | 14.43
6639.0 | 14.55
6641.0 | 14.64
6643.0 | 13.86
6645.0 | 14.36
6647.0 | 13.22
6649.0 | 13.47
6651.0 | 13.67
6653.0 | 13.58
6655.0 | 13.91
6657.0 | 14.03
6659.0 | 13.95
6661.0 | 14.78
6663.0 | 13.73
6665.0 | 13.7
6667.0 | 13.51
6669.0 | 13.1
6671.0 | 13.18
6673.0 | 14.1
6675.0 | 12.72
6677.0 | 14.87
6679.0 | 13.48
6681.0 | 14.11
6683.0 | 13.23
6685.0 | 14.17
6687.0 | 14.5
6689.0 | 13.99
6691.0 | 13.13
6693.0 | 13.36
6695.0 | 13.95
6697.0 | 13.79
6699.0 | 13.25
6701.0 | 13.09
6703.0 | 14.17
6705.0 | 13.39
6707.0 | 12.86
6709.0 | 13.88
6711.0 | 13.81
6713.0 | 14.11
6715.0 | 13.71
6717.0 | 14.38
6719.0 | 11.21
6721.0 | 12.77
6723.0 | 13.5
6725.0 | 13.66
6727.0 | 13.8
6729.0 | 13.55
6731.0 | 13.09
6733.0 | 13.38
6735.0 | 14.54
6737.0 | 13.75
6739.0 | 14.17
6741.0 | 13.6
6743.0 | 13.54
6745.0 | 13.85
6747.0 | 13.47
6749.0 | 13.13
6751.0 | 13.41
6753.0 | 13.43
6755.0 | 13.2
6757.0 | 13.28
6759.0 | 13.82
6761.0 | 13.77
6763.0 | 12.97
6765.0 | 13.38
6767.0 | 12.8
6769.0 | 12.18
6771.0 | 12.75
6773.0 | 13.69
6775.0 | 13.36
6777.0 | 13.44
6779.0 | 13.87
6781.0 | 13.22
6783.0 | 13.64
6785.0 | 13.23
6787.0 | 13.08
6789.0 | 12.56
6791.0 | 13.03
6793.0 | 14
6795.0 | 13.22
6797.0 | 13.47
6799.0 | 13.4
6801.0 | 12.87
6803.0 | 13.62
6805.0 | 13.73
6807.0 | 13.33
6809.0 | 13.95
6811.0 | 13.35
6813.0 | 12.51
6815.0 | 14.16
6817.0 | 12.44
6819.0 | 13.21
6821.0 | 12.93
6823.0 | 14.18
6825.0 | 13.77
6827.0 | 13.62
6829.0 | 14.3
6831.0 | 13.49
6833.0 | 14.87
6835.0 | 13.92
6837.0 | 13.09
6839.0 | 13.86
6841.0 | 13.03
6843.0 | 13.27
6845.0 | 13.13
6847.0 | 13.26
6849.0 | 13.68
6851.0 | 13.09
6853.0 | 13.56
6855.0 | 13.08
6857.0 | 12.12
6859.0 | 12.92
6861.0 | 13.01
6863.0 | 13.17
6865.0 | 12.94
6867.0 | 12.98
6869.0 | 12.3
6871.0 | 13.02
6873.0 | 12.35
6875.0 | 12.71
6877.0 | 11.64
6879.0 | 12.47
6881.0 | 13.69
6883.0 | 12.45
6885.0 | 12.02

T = 1.01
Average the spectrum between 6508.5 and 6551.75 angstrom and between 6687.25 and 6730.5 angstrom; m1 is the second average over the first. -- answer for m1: 0.96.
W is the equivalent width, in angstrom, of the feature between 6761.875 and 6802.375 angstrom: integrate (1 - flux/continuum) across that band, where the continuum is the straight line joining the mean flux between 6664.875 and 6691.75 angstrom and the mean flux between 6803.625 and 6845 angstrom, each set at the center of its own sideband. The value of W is 1.1 angstrom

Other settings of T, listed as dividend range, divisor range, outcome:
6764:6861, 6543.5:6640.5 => 1.03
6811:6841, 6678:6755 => 1.03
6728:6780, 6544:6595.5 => 1.03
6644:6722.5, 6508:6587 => 1.02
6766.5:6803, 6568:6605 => 1.01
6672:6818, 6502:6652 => 1.02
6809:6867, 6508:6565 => 1.05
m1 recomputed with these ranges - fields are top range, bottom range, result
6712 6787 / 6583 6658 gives 0.96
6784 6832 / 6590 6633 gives 0.96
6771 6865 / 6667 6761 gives 0.99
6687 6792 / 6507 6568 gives 0.97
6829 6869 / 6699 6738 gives 0.98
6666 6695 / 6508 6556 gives 0.98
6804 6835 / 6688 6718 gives 1.00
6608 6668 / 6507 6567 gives 1.00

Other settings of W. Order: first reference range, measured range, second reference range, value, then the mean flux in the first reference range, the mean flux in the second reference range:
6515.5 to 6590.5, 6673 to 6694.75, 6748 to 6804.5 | -0.4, 13.9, 13.3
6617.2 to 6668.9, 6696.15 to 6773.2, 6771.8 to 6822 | 0.8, 13.9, 13.3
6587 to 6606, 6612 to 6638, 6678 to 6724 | -0.4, 13.9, 13.6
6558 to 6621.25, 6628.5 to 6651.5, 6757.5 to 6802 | -0.5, 13.8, 13.3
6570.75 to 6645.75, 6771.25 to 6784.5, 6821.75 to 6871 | 0.1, 14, 13.4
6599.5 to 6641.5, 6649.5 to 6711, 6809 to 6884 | 0.3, 14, 13.2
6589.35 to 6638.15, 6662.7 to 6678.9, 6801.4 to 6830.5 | 0.3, 13.9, 13.5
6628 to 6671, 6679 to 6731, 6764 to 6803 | 0.2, 13.9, 13.2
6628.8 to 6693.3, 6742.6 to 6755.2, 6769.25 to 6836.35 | 0.1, 13.8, 13.4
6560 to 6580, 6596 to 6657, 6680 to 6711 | -1.8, 13.4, 13.7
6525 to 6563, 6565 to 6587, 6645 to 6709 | 0.0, 13.9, 13.7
